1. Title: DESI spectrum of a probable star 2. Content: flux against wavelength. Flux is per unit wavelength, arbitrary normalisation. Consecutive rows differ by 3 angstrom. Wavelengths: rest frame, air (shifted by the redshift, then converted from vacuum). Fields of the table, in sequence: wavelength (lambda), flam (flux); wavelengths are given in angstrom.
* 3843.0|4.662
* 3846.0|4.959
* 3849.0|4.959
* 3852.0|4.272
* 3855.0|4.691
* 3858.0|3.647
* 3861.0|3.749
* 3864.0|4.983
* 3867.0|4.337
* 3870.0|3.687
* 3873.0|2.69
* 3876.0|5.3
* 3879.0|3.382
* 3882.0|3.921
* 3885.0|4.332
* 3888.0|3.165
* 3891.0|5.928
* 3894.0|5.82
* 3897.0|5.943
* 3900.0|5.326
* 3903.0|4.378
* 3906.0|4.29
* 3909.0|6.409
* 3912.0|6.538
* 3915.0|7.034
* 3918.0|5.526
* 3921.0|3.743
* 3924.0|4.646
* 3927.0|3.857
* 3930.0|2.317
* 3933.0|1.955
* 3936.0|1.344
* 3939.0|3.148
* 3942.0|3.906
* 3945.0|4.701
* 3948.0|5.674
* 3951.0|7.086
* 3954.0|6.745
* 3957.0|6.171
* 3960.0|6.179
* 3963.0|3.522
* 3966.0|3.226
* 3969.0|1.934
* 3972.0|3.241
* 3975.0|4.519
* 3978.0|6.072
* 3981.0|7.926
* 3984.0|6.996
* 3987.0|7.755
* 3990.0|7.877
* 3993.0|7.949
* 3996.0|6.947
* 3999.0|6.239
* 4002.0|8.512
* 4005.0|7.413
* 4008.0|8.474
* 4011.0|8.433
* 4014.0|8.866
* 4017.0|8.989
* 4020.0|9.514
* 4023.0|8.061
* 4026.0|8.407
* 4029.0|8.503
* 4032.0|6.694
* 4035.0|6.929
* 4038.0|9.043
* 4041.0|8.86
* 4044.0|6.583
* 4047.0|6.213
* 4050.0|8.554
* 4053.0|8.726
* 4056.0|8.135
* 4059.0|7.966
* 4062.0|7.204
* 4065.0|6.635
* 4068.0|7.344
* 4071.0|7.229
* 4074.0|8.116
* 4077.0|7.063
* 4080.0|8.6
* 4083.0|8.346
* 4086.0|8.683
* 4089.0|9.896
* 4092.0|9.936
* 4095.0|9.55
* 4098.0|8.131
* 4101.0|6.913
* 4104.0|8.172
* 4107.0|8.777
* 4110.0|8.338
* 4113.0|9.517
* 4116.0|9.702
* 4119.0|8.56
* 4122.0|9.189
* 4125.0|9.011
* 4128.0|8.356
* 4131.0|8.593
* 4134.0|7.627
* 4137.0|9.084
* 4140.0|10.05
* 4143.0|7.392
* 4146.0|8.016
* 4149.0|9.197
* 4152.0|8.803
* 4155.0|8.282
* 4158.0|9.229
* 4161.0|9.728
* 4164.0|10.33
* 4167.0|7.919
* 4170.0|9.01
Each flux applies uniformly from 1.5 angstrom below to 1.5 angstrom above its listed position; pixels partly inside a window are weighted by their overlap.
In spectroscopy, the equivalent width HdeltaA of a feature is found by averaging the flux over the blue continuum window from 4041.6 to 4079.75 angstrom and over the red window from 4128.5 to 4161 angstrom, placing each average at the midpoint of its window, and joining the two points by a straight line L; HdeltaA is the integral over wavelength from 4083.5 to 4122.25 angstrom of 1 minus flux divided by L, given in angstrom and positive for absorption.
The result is -3.5 angstrom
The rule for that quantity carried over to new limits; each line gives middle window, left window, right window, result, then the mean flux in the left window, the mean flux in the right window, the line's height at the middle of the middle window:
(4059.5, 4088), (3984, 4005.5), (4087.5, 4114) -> 2.45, 7.5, 8.79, 8.46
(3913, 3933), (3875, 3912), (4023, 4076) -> 3.80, 4.91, 7.72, 5.44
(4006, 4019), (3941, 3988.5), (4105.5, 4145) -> -4.66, 5.37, 8.77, 6.38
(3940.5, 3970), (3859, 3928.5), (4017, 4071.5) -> 5.01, 4.73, 7.85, 6.01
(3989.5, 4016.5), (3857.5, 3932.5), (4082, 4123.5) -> -4.36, 4.58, 8.84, 6.79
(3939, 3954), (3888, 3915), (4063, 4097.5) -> 2.34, 5.53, 8.29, 6.22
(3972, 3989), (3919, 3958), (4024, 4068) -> -2.26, 4.25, 7.74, 5.61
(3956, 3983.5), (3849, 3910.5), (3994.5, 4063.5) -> 7.50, 4.52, 7.97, 6.6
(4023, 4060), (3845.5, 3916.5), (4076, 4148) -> -2.14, 4.74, 8.66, 7.46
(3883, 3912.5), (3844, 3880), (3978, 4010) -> 0.01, 4.24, 7.55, 5.14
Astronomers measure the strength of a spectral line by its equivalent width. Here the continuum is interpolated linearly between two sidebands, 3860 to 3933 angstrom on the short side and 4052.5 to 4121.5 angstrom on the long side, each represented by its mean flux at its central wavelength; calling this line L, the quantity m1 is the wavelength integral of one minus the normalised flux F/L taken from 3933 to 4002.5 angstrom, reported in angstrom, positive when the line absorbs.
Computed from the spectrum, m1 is 7.21 angstrom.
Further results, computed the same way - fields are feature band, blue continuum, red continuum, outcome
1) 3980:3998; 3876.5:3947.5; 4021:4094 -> -3.41 angstrom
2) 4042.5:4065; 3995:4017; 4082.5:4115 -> 2.18 angstrom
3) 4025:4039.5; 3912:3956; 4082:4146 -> -2.32 angstrom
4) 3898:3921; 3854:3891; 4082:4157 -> -3.69 angstrom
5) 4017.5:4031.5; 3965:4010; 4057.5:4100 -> -2.75 angstrom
